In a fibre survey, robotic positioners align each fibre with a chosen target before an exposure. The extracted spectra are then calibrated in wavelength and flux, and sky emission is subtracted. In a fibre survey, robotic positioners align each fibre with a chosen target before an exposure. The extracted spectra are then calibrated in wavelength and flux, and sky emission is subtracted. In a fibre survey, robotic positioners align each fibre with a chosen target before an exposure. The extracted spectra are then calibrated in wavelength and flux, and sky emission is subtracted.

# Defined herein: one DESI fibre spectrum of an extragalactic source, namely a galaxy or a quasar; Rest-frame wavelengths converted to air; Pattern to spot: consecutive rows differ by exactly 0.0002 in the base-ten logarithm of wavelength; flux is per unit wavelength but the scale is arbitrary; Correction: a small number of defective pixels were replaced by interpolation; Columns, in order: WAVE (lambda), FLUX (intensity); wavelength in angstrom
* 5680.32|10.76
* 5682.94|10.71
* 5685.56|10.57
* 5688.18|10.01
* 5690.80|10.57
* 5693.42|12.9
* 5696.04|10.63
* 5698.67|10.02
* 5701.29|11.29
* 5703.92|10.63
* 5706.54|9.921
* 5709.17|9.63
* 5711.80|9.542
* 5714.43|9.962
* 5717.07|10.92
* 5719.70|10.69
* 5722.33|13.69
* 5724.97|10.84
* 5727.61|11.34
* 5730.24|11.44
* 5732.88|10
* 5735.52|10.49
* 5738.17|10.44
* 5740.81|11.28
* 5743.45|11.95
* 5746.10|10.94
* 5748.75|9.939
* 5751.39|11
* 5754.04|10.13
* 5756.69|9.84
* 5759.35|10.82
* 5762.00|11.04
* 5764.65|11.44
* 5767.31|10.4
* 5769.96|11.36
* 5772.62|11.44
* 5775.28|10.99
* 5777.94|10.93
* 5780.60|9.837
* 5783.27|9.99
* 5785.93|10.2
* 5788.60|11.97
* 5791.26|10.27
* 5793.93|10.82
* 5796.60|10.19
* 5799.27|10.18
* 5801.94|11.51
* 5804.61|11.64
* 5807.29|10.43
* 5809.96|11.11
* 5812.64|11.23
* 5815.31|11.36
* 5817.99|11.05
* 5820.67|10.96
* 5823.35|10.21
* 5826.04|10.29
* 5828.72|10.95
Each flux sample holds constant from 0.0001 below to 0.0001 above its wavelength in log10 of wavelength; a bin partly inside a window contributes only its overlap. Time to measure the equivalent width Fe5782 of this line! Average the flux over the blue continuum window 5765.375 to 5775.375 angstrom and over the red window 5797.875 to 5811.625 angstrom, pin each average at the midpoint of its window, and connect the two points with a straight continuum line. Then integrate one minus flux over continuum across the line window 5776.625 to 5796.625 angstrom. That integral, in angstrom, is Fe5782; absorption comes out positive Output 0.87 angstrom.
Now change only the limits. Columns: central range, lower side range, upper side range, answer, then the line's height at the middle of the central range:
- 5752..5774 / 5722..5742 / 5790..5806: 0.22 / 10.9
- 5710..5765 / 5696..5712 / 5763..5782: -1.30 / 10.6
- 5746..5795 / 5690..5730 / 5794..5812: 0.72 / 10.9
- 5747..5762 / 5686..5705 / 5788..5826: 0.61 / 10.9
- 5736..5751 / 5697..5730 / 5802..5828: -0.13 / 10.8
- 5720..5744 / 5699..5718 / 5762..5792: -1.81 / 10.4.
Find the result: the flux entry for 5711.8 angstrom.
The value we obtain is 9.542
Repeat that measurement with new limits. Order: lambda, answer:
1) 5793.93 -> 10.82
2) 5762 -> 11.04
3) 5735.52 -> 10.49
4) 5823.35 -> 10.21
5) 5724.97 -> 10.84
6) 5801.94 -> 11.51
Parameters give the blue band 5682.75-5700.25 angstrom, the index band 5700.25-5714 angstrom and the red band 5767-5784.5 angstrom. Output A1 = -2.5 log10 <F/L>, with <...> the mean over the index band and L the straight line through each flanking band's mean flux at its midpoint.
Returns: 0.06 mag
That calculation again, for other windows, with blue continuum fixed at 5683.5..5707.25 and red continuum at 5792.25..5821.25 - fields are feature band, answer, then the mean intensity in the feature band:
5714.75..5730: -0.06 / 11.4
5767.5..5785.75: 0.02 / 10.7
